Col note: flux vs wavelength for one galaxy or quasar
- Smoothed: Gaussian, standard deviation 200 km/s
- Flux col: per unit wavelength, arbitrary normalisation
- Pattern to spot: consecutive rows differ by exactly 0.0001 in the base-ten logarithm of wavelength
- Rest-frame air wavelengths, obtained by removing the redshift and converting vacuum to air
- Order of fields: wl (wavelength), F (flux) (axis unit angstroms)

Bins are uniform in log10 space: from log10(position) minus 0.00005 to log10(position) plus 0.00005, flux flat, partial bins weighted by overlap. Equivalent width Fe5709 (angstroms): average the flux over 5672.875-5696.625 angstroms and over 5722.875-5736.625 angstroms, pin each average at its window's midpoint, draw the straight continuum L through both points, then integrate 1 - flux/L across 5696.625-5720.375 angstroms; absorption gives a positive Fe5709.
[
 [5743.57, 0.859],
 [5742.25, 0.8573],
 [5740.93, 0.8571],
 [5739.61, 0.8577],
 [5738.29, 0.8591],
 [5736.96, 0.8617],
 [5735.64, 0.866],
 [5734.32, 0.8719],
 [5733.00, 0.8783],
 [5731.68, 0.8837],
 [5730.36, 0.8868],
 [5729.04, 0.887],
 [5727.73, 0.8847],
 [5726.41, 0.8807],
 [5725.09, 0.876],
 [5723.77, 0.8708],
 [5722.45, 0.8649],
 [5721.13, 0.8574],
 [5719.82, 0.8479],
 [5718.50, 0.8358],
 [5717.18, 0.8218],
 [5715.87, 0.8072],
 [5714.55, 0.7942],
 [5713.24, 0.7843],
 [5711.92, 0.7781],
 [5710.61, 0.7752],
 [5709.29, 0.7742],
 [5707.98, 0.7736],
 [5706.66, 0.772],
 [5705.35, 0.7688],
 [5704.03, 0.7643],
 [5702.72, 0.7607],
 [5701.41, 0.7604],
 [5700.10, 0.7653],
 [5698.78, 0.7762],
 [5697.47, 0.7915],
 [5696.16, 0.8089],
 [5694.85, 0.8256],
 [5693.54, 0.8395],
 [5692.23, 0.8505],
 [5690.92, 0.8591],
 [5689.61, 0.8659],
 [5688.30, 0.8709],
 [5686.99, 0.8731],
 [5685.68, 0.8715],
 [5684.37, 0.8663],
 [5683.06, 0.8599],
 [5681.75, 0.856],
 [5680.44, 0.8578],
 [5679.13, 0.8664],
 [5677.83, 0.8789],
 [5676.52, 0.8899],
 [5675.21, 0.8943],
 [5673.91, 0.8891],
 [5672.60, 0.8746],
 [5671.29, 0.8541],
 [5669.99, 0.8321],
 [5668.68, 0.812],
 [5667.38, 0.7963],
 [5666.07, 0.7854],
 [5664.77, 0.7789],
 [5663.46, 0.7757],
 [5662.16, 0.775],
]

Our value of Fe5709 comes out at 2.3 angstroms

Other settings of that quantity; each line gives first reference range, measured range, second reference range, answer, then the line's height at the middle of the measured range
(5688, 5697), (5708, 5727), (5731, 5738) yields 0.8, 0.86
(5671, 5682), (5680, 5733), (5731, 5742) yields 2.5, 0.87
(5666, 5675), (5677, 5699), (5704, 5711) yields -1.1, 0.808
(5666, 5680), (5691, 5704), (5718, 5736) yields 1.0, 0.862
